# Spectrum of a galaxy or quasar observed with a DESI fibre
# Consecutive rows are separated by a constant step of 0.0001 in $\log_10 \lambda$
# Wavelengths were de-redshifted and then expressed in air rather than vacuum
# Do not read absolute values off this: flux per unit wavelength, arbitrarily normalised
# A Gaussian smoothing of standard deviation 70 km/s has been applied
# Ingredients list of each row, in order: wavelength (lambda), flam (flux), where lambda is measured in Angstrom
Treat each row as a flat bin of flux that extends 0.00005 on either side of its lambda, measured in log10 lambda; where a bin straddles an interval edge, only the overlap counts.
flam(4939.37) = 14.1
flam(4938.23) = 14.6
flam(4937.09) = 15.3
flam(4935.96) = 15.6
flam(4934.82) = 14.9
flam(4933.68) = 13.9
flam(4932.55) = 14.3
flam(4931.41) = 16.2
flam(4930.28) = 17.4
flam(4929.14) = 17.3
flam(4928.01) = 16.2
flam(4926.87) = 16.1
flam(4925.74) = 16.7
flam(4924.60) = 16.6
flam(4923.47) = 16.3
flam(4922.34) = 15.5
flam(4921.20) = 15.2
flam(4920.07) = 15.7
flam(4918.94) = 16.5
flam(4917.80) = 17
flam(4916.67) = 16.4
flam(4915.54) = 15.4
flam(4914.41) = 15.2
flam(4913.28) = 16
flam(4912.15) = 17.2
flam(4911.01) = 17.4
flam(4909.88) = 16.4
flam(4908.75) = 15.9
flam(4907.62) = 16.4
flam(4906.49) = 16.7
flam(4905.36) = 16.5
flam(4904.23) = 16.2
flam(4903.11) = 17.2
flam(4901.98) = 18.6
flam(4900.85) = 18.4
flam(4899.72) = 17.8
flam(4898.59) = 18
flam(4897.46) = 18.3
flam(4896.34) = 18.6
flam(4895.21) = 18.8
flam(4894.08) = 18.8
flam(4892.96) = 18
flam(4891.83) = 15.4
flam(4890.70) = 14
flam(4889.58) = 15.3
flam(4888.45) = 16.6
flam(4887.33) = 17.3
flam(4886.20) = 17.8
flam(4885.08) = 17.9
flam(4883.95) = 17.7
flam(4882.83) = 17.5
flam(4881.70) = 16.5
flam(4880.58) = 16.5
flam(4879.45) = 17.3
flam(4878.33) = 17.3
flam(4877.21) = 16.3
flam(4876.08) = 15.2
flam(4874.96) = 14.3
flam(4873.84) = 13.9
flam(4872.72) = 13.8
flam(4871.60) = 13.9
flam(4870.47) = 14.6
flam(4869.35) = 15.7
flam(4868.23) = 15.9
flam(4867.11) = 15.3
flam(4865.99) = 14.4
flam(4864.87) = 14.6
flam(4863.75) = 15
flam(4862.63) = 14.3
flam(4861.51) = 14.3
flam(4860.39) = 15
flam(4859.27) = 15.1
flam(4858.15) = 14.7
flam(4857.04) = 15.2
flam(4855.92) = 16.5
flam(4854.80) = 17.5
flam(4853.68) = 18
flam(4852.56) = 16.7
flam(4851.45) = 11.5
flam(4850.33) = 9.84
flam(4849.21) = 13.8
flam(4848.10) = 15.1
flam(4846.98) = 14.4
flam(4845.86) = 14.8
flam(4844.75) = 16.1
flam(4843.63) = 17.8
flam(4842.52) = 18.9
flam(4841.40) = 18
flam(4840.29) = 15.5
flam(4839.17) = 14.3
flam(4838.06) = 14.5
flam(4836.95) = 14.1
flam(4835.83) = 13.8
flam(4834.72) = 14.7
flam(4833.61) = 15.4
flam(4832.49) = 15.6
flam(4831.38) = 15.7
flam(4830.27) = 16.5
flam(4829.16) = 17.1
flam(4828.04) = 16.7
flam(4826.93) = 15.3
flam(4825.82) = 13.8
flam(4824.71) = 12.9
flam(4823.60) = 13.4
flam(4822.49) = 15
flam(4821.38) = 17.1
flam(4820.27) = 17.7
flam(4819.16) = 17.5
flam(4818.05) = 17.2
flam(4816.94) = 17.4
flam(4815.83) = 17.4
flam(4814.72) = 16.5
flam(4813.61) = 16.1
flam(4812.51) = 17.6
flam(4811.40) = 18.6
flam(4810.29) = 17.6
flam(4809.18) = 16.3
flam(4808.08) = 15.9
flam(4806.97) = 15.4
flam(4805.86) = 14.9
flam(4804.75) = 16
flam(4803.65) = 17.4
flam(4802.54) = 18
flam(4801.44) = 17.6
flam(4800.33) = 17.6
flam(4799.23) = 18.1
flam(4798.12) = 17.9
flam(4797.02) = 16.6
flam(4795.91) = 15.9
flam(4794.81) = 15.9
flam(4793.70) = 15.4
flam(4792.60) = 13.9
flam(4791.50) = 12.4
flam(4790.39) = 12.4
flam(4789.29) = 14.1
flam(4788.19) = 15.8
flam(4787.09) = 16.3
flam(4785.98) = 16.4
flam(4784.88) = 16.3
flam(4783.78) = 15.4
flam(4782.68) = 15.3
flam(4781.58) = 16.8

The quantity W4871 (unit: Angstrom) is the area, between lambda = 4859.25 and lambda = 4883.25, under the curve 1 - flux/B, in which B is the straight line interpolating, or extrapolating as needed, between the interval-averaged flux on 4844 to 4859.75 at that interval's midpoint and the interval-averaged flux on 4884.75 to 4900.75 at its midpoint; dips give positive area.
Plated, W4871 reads 1.2 Angstrom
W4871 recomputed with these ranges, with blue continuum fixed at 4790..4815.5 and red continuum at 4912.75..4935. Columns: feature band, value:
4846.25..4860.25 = 1.12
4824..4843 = 0.91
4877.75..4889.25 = -0.81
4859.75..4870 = 0.75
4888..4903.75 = -1.35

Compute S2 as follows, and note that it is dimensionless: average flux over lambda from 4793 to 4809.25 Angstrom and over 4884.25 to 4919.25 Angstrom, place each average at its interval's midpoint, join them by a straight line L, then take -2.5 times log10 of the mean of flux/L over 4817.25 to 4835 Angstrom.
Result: 0.06 mag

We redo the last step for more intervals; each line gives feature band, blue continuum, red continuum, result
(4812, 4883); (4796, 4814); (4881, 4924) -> 0.093 mag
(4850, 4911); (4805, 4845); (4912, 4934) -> -0.005 mag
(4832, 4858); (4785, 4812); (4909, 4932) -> 0.061 mag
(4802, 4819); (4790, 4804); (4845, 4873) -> -0.067 mag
